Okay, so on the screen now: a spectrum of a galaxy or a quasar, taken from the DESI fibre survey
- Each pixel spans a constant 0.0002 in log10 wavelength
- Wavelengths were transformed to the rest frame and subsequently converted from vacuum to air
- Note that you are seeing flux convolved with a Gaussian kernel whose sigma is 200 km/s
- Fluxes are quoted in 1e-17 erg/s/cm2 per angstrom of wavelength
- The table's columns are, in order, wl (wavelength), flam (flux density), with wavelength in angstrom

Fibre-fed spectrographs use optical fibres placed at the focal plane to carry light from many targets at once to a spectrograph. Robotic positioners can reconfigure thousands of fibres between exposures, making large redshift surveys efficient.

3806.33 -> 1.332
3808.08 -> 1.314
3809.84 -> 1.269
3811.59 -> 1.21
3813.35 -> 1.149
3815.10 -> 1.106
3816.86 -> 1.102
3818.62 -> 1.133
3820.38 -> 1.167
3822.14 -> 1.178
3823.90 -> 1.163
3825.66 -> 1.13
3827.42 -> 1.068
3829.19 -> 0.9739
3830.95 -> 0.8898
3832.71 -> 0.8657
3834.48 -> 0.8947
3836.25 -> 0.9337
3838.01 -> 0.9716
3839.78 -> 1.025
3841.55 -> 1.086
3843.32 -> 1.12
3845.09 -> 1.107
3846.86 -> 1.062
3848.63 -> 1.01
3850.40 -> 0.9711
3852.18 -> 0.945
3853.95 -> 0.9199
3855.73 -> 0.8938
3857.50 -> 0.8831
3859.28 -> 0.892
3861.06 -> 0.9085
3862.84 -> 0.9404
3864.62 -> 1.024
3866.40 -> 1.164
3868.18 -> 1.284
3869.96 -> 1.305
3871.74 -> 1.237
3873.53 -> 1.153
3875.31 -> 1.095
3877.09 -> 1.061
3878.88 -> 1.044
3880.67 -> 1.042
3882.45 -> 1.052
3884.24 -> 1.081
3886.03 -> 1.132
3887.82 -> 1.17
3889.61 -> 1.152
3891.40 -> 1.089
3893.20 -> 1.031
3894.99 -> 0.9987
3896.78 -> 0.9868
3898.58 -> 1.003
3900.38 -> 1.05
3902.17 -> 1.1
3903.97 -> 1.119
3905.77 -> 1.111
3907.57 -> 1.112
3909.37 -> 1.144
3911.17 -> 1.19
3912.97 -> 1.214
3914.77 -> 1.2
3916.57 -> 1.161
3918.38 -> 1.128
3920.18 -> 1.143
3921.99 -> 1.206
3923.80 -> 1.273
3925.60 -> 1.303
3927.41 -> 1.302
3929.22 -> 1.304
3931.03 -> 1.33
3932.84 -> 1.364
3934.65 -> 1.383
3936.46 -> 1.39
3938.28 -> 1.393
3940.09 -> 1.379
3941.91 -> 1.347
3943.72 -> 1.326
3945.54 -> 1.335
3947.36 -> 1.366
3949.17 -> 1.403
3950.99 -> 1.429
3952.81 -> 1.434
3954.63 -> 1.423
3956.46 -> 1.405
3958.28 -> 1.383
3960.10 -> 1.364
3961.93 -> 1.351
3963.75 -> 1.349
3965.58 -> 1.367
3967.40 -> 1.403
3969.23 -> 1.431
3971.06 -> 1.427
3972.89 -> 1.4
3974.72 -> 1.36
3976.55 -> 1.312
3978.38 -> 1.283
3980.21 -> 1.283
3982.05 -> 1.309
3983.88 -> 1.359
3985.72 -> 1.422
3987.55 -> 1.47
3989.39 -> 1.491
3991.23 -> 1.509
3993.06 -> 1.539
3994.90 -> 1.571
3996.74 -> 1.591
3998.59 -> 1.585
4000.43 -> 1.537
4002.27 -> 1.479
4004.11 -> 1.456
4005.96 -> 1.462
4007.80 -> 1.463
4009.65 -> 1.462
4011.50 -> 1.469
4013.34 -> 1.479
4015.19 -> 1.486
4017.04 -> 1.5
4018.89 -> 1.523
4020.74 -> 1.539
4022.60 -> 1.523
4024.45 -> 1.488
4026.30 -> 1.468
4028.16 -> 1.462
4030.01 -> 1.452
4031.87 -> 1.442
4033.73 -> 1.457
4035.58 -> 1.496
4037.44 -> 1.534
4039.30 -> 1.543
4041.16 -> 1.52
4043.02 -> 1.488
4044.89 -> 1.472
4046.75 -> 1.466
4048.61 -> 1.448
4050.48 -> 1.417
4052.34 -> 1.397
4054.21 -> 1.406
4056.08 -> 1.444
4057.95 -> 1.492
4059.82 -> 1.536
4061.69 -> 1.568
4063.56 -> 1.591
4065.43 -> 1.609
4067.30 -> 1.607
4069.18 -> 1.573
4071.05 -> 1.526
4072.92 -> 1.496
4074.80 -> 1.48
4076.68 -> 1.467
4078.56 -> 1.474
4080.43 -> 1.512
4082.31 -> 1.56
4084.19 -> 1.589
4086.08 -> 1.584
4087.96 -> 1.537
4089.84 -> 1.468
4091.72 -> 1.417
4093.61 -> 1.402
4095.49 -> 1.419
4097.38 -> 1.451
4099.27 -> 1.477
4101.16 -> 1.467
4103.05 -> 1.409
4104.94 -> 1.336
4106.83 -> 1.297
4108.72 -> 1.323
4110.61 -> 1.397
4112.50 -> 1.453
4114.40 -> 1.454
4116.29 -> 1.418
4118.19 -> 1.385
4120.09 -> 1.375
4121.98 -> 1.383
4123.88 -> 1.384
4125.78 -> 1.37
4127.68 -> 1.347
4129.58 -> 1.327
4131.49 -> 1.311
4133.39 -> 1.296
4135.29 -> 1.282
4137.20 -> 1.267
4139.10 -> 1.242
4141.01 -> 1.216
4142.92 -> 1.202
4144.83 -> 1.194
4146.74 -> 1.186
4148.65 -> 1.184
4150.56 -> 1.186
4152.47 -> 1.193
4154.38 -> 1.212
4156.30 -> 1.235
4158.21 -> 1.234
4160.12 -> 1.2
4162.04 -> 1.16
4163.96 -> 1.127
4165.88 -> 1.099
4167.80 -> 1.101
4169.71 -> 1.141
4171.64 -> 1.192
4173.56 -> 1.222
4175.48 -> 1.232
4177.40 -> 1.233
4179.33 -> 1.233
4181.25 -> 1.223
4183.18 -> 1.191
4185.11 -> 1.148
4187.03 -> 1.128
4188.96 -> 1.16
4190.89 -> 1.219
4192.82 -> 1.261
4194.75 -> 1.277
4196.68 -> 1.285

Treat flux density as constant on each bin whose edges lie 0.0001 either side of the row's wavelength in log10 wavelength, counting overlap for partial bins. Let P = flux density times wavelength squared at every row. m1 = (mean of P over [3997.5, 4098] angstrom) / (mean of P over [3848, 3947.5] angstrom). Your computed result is 1.4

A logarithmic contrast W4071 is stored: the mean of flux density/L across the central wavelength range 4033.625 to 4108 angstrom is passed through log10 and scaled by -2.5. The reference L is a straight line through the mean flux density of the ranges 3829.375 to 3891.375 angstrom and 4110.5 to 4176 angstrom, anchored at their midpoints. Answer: -0.228 mag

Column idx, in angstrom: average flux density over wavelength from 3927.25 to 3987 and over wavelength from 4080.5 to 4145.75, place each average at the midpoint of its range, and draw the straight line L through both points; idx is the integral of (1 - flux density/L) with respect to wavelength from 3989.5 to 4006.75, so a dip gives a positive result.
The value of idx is -1.90 angstrom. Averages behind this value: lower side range 1.37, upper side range 1.38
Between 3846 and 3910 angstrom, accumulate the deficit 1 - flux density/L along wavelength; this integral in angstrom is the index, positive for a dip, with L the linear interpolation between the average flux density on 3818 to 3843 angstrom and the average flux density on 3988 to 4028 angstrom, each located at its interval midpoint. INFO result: 5.5 angstrom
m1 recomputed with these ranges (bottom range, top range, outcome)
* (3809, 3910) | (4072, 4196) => 1.41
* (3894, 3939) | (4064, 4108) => 1.35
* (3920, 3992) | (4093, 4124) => 1.11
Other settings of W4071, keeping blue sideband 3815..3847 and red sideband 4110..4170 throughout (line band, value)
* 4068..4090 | -0.24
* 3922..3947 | -0.19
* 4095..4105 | -0.16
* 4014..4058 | -0.23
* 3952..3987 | -0.19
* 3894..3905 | 0.06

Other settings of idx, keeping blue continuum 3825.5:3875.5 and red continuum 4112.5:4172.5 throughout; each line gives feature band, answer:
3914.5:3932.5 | -2.63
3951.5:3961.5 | -2.63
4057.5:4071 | -4.21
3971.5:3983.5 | -2.18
